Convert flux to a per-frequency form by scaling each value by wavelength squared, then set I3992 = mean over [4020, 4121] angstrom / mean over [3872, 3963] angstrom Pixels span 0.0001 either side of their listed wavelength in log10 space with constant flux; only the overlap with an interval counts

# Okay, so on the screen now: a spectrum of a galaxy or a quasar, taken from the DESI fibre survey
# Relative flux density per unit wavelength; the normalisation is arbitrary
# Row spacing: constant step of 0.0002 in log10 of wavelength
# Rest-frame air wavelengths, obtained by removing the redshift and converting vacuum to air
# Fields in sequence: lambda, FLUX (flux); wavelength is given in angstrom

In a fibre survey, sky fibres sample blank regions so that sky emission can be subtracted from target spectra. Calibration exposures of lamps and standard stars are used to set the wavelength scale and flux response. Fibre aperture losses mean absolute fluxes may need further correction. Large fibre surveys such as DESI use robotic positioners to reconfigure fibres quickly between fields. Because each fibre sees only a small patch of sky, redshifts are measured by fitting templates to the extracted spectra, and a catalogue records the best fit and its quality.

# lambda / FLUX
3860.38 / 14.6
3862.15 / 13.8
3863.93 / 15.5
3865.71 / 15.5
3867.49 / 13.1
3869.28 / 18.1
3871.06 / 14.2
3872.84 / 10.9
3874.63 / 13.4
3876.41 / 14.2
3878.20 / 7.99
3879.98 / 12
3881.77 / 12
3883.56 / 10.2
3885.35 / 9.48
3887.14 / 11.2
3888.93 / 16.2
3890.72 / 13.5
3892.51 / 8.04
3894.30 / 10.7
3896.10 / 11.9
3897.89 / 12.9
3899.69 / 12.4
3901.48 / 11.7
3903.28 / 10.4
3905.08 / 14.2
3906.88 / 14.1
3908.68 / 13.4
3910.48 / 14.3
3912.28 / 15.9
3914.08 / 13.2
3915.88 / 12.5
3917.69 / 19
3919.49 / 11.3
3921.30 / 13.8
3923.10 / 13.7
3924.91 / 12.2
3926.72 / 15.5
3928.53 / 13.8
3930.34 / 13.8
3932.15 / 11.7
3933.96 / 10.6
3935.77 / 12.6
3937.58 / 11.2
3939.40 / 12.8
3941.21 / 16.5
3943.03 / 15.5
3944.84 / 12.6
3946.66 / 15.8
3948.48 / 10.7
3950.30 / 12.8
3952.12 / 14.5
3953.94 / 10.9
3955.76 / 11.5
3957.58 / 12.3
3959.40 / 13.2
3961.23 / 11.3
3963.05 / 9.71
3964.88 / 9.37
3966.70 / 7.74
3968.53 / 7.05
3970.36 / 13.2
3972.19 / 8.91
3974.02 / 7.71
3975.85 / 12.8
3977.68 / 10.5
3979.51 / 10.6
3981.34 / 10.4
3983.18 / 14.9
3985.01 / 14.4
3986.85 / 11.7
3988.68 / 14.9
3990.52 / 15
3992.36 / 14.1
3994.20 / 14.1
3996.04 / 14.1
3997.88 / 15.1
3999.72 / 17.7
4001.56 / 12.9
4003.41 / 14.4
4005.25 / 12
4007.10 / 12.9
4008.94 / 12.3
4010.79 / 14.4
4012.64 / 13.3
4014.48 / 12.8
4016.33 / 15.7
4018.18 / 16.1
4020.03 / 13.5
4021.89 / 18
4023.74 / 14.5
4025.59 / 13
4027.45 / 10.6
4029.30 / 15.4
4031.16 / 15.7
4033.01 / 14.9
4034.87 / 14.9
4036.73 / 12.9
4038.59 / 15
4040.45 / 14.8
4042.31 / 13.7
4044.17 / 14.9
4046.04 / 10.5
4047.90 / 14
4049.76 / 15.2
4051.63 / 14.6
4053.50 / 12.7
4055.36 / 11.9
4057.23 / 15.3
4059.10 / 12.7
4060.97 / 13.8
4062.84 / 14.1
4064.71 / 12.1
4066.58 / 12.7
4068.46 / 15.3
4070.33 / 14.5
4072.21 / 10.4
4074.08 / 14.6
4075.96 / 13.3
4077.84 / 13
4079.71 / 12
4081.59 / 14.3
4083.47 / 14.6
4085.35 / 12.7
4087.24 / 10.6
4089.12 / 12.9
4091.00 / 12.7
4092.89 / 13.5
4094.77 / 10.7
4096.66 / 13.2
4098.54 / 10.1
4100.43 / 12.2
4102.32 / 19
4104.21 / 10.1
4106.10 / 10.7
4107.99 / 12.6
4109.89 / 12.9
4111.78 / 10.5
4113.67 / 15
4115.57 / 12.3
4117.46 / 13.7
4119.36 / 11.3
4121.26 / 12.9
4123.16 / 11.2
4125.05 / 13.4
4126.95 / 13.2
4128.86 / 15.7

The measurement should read 1.1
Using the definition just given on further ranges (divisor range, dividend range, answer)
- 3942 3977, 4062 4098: 1.20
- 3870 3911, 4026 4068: 1.22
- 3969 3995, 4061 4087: 1.13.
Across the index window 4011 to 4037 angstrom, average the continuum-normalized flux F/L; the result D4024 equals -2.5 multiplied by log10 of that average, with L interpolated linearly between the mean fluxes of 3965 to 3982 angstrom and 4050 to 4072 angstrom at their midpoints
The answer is -0.201 mag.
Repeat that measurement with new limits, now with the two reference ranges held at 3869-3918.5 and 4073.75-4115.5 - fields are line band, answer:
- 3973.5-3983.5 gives 0.15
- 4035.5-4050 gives -0.09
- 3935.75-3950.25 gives -0.06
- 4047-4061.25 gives -0.08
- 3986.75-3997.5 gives -0.12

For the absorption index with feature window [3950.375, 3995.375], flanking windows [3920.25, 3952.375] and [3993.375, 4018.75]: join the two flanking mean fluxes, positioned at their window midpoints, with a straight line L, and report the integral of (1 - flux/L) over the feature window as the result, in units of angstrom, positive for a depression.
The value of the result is 6.5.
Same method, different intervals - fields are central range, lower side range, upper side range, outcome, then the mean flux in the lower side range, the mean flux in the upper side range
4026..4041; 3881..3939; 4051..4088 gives -1.2 angstrom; 12.7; 13.3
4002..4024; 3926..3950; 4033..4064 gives -0.7 angstrom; 13.3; 13.8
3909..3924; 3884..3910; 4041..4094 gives -2.3 angstrom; 12.2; 13.3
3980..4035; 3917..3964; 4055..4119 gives -4.7 angstrom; 13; 12.9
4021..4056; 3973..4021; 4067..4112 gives -2.5 angstrom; 13.4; 12.8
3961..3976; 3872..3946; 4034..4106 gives 4.0 angstrom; 12.8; 13.3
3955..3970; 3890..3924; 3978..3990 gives 2.9 angstrom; 13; 12.8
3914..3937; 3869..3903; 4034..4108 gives -2.0 angstrom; 12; 13.2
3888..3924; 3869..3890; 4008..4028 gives -1.4 angstrom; 12.3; 14.1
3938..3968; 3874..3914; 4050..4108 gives 0.7 angstrom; 12.3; 13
